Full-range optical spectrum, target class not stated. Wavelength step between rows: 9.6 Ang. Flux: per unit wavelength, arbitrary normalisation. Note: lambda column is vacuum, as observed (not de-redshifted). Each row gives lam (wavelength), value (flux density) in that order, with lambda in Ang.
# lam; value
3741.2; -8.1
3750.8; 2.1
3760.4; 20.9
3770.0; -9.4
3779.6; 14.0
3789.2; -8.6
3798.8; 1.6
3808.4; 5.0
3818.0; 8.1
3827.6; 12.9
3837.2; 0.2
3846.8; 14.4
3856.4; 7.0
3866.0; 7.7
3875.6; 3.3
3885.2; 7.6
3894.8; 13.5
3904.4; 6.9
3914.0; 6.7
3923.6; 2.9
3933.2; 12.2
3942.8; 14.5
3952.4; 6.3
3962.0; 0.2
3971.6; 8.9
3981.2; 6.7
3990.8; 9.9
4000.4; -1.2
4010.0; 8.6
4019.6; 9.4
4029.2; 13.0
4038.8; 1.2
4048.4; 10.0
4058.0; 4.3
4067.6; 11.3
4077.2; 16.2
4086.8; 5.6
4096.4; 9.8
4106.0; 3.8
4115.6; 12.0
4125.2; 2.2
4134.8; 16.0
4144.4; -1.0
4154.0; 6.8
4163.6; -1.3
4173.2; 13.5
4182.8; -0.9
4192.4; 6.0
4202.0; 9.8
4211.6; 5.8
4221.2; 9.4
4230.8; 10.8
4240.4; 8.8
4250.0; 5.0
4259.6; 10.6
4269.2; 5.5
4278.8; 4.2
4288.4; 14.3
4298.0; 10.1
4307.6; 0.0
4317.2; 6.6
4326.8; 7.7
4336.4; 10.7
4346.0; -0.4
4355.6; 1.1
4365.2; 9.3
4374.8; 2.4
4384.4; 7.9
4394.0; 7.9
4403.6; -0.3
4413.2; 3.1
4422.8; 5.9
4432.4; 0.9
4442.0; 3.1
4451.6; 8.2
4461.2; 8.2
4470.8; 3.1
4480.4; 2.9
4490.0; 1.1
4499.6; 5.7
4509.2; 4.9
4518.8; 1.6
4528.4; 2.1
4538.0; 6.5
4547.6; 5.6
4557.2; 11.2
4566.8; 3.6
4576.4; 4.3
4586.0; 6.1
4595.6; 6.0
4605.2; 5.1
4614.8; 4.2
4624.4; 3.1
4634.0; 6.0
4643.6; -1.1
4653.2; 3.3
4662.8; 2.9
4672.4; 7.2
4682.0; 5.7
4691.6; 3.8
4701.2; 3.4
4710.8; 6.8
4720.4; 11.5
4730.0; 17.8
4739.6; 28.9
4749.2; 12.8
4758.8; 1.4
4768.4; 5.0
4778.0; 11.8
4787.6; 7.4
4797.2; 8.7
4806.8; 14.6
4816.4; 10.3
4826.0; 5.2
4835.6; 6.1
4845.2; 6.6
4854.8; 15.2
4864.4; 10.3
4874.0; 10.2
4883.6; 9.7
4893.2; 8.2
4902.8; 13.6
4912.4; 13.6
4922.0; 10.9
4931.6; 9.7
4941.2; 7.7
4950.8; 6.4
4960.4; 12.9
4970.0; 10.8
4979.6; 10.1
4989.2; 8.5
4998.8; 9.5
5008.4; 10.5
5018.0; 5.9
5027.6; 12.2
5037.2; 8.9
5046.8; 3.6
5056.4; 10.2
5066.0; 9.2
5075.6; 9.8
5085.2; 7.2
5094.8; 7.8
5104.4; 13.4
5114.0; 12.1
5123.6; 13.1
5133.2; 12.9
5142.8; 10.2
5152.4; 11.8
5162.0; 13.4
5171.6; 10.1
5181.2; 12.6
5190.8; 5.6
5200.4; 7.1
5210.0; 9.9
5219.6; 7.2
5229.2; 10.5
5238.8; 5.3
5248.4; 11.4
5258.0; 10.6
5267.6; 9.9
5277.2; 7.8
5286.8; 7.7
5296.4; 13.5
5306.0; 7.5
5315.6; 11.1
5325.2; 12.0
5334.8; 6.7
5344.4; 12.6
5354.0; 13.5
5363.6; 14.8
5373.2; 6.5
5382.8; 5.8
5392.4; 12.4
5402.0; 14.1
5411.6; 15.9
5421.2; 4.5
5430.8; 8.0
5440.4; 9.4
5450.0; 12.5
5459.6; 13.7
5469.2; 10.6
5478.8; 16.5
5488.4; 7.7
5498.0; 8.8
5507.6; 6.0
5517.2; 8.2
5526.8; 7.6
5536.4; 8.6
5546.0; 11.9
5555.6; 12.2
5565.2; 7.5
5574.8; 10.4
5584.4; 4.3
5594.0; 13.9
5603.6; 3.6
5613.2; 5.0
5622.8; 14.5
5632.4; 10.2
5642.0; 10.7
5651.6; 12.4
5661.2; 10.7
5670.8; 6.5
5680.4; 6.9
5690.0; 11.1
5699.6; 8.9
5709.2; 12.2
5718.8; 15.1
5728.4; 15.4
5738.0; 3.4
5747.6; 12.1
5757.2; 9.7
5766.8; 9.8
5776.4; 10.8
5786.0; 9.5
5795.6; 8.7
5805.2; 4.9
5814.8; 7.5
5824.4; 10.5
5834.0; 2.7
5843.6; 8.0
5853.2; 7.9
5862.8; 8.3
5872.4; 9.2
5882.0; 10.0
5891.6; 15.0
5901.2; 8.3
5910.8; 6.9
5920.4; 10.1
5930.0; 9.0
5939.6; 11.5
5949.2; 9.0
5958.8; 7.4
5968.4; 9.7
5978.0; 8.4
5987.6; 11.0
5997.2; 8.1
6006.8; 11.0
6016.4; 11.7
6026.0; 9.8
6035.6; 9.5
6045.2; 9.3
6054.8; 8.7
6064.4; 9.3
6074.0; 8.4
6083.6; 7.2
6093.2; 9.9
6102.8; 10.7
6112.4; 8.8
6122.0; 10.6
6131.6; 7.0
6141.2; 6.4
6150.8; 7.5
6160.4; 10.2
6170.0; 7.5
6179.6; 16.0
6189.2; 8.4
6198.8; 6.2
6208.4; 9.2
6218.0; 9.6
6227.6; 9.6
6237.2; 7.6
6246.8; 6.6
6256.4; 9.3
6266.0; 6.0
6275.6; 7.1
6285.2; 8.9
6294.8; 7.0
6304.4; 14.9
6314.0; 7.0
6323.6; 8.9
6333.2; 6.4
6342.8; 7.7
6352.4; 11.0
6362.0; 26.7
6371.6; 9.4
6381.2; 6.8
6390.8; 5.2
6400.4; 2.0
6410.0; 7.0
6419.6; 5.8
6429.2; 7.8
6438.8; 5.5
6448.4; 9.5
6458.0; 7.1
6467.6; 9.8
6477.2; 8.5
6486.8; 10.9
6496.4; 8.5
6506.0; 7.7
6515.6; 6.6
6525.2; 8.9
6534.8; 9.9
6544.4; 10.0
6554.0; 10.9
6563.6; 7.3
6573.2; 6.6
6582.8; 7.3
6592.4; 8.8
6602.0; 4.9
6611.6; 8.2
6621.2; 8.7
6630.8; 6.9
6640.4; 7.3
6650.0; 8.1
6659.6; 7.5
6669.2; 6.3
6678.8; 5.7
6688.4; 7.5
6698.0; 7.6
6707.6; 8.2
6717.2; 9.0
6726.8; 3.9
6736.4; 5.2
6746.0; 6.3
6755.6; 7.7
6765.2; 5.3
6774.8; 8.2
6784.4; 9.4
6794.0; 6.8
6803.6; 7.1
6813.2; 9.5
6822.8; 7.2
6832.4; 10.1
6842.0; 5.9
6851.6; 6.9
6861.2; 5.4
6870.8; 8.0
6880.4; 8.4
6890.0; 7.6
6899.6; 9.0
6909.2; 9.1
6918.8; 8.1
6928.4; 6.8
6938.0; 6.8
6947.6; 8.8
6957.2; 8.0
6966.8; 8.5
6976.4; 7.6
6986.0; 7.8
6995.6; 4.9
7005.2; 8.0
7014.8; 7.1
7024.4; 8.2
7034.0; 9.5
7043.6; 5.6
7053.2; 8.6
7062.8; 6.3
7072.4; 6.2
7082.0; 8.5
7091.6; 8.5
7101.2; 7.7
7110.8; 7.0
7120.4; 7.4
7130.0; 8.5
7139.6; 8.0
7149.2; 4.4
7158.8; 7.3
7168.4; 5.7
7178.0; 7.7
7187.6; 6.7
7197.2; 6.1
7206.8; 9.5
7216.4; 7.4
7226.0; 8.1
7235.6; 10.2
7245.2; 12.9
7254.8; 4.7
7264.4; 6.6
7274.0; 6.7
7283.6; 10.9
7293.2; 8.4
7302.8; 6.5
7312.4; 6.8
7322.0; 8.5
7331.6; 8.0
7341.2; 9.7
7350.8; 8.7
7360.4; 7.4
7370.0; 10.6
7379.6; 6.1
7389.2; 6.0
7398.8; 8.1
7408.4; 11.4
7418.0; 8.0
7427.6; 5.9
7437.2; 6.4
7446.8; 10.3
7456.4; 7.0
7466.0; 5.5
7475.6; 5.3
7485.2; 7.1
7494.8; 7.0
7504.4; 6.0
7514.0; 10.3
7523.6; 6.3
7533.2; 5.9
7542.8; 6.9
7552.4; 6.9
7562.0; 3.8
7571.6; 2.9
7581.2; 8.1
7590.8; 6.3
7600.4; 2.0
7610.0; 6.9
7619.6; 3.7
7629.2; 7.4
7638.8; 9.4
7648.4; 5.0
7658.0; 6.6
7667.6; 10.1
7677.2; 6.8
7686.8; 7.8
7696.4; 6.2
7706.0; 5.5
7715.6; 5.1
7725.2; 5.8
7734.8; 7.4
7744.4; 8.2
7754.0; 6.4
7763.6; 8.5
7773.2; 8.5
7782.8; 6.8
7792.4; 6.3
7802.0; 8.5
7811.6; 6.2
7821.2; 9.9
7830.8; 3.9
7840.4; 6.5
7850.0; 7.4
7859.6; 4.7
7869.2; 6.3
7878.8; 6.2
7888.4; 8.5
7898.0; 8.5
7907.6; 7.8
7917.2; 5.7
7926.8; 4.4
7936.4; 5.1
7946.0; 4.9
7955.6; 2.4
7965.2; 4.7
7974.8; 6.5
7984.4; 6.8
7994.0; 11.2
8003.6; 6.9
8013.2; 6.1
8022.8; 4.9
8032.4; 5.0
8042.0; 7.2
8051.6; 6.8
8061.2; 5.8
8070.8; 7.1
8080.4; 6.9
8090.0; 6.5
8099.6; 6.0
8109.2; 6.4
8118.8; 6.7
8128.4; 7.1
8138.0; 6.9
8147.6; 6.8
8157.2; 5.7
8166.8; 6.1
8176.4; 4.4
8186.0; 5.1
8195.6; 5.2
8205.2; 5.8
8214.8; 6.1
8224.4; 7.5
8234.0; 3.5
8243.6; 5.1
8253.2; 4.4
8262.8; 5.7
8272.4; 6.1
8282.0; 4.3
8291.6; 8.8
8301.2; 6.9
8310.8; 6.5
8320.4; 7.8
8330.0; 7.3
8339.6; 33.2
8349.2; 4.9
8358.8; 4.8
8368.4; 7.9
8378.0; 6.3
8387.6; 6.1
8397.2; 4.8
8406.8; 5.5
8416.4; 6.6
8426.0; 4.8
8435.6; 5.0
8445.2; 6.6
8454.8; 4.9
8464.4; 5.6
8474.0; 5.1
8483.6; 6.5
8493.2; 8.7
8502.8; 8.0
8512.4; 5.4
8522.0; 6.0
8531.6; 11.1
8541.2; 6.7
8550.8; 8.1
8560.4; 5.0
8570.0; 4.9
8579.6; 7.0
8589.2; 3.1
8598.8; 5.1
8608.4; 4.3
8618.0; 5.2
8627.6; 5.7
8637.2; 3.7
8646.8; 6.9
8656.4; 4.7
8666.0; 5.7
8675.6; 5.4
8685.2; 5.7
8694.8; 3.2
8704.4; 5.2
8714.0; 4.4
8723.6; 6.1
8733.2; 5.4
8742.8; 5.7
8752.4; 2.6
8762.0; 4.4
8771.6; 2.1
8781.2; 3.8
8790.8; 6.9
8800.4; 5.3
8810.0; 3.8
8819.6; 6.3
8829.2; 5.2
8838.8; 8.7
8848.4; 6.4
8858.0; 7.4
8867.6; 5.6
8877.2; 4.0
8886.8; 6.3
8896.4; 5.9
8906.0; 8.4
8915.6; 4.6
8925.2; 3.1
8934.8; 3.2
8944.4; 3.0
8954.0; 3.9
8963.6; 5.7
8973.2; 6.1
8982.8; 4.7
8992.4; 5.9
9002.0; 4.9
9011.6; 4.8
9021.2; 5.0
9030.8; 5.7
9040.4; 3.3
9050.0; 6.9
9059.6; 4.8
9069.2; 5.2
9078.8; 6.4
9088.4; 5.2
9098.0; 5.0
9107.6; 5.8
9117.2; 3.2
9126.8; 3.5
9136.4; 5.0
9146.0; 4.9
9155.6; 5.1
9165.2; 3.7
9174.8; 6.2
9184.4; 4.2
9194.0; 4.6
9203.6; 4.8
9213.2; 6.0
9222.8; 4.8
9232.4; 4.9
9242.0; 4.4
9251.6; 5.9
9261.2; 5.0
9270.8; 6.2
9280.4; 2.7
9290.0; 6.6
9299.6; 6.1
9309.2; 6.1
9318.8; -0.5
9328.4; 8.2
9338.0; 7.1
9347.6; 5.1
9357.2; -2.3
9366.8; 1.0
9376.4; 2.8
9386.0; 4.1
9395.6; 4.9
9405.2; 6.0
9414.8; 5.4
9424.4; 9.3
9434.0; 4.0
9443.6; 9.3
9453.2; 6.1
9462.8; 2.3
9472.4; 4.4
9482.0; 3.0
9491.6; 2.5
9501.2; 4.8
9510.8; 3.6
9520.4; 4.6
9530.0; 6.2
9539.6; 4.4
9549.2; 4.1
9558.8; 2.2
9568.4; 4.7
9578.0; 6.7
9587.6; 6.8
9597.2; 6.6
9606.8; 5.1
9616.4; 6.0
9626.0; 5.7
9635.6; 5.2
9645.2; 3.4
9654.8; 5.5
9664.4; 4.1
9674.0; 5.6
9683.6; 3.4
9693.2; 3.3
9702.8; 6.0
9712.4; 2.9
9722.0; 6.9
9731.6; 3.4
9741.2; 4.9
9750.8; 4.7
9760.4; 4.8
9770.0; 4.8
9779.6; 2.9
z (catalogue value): 0.27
